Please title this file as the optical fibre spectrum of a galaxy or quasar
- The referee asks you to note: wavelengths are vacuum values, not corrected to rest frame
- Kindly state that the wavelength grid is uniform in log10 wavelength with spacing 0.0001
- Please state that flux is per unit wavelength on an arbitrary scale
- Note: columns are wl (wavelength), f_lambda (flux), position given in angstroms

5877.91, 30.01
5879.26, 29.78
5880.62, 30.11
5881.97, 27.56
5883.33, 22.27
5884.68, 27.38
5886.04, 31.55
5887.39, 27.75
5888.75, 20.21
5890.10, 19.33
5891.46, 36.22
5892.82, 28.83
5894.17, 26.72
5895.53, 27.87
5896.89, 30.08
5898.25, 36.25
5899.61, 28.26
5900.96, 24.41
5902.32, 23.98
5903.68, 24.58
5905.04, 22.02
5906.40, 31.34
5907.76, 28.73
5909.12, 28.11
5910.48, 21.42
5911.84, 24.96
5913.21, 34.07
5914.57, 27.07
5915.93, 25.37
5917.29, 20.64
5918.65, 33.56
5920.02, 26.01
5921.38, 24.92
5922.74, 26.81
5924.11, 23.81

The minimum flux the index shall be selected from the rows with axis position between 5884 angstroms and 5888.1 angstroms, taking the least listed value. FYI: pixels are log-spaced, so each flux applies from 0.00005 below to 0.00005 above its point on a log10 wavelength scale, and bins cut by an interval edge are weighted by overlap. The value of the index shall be 27.38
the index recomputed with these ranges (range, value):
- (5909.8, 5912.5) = 21.42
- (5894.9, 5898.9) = 27.87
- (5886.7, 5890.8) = 19.33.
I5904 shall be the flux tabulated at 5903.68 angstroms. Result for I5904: 24.58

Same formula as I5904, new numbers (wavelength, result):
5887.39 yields 27.75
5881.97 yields 27.56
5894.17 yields 26.72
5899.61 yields 28.26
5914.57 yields 27.07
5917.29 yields 20.64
